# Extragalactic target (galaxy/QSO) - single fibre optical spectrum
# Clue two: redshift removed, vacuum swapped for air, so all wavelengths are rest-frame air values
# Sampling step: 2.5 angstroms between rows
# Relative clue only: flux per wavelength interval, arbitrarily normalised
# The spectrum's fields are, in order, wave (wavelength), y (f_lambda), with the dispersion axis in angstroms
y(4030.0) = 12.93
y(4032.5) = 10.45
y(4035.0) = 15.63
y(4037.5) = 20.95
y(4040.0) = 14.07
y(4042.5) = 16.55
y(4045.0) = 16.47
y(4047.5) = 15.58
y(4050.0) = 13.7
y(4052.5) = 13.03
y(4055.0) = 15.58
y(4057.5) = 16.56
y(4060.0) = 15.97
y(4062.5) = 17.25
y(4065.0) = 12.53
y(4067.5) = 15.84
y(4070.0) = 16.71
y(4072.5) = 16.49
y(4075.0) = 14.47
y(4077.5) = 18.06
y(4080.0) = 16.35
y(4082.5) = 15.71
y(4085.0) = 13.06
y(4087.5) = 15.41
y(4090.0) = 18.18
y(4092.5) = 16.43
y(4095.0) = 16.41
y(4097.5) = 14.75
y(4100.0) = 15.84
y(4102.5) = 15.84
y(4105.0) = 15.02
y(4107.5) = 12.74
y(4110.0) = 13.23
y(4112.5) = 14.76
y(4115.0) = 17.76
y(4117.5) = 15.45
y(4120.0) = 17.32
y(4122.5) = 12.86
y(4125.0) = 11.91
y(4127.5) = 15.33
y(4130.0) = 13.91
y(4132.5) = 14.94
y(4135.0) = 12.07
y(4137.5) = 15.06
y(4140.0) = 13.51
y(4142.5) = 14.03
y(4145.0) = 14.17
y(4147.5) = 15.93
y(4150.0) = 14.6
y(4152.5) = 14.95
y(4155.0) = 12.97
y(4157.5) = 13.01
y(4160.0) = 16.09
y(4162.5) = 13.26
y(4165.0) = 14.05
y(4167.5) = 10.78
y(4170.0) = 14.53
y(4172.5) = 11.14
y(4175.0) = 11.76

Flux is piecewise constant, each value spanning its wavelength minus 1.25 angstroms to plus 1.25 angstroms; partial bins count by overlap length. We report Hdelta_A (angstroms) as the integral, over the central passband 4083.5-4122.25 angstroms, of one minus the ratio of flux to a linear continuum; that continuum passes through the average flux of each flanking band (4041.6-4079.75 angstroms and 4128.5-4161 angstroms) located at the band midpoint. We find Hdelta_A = -1.2 angstroms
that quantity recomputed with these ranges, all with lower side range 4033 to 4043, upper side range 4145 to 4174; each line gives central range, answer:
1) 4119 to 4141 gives 0.5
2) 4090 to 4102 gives -0.8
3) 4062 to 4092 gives -0.6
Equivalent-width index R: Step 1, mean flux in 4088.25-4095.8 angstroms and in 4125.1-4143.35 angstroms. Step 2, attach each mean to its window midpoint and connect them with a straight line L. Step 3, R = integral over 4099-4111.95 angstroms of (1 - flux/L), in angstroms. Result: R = 1.20 angstroms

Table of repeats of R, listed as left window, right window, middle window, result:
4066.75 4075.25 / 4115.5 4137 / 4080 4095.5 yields -0.35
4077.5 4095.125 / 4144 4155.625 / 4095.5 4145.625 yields 2.38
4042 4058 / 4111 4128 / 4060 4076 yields -0.44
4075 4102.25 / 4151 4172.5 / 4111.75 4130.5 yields -0.08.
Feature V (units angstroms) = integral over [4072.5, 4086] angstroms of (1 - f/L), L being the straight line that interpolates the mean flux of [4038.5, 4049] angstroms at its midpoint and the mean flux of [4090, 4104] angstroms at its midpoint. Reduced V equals 0.2 angstroms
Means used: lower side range 15.7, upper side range 16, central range 15.7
